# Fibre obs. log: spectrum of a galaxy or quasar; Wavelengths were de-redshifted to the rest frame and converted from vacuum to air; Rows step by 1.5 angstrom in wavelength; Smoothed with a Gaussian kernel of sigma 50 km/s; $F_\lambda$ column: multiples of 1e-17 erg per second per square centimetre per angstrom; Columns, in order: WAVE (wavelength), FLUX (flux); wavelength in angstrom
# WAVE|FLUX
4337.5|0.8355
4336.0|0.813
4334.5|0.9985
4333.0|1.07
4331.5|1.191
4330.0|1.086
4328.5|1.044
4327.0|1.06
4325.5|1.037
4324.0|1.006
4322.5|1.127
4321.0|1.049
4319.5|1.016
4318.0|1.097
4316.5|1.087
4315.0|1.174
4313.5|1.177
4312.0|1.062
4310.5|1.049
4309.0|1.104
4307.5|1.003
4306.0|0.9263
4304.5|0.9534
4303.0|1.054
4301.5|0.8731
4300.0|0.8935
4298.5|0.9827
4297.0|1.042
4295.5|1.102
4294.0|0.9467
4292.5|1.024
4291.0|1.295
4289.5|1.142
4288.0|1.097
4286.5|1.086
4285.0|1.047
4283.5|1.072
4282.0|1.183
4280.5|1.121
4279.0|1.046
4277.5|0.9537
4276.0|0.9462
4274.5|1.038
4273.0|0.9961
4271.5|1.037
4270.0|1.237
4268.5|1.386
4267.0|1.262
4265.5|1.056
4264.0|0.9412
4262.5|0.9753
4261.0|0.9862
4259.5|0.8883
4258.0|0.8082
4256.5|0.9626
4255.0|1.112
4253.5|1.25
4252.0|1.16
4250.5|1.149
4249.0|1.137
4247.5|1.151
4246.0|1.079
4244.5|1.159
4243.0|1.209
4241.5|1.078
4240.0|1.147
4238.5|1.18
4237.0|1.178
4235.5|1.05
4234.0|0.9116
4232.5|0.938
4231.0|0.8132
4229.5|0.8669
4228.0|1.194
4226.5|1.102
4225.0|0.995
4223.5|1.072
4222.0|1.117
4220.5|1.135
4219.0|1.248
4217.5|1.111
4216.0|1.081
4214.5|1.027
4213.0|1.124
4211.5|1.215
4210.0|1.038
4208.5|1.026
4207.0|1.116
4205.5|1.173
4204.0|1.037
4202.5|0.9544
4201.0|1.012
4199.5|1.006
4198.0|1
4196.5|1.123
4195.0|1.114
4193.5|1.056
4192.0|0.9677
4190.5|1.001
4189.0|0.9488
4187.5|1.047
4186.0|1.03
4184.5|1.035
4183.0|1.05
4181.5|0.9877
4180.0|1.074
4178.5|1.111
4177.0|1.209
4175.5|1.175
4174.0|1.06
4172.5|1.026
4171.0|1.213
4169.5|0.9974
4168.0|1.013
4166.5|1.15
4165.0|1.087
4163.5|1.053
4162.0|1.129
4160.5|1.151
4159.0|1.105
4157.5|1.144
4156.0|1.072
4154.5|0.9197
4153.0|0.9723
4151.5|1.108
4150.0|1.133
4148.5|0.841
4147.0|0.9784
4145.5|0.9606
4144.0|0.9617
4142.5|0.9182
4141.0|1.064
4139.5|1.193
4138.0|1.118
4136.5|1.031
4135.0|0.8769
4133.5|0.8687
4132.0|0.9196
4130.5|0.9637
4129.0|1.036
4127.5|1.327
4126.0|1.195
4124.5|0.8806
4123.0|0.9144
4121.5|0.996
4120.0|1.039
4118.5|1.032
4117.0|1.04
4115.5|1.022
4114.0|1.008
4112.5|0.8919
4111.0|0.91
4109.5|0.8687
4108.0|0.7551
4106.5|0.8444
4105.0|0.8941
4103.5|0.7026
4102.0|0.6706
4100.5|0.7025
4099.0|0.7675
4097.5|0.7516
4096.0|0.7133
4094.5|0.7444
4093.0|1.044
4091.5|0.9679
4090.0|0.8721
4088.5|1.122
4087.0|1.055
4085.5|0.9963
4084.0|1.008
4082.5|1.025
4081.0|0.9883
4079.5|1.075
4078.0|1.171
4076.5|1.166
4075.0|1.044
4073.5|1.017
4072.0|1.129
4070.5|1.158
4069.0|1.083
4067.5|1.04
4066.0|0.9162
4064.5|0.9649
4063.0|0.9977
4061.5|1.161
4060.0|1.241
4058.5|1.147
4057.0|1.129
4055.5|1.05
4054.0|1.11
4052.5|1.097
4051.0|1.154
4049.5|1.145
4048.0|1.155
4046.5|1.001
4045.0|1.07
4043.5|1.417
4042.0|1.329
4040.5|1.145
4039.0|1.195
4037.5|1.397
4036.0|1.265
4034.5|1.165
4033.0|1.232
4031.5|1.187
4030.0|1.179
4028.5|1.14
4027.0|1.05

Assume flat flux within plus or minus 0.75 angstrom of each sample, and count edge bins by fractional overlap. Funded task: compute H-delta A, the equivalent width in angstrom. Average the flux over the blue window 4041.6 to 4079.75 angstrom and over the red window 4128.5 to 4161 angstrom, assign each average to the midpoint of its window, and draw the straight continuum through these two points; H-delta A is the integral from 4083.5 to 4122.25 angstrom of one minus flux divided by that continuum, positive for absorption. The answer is 5.9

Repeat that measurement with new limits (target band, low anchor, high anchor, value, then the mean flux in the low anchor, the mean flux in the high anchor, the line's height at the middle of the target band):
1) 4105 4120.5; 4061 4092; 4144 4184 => 1.71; 1.05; 1.06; 1.05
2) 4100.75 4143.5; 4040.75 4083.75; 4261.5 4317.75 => 5.24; 1.11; 1.06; 1.09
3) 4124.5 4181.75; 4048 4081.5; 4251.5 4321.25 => 1.25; 1.09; 1.06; 1.08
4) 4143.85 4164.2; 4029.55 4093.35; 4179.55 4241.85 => 0.71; 1.11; 1.06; 1.08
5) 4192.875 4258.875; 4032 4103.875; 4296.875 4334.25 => -1.78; 1.05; 1.05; 1.05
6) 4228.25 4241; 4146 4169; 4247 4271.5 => 0.73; 1.06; 1.09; 1.08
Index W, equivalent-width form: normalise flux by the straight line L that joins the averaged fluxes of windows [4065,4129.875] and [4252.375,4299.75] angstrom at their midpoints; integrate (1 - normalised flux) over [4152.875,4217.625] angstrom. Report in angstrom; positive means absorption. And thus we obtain -3.4 angstrom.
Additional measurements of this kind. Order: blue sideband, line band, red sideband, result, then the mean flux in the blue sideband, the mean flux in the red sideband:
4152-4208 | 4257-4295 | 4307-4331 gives 0.3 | 1.06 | 1.08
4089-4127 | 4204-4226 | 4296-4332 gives -3.0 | 0.894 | 1.04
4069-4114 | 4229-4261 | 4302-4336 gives -1.3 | 0.937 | 1.06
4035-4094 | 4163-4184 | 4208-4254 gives 0.2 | 1.1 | 1.09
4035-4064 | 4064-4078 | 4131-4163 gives 0.9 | 1.17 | 1.02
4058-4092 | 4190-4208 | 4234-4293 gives 0.5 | 1.06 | 1.09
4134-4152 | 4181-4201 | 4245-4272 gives 0.3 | 1.01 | 1.09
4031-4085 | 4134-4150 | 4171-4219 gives 1.3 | 1.13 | 1.07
